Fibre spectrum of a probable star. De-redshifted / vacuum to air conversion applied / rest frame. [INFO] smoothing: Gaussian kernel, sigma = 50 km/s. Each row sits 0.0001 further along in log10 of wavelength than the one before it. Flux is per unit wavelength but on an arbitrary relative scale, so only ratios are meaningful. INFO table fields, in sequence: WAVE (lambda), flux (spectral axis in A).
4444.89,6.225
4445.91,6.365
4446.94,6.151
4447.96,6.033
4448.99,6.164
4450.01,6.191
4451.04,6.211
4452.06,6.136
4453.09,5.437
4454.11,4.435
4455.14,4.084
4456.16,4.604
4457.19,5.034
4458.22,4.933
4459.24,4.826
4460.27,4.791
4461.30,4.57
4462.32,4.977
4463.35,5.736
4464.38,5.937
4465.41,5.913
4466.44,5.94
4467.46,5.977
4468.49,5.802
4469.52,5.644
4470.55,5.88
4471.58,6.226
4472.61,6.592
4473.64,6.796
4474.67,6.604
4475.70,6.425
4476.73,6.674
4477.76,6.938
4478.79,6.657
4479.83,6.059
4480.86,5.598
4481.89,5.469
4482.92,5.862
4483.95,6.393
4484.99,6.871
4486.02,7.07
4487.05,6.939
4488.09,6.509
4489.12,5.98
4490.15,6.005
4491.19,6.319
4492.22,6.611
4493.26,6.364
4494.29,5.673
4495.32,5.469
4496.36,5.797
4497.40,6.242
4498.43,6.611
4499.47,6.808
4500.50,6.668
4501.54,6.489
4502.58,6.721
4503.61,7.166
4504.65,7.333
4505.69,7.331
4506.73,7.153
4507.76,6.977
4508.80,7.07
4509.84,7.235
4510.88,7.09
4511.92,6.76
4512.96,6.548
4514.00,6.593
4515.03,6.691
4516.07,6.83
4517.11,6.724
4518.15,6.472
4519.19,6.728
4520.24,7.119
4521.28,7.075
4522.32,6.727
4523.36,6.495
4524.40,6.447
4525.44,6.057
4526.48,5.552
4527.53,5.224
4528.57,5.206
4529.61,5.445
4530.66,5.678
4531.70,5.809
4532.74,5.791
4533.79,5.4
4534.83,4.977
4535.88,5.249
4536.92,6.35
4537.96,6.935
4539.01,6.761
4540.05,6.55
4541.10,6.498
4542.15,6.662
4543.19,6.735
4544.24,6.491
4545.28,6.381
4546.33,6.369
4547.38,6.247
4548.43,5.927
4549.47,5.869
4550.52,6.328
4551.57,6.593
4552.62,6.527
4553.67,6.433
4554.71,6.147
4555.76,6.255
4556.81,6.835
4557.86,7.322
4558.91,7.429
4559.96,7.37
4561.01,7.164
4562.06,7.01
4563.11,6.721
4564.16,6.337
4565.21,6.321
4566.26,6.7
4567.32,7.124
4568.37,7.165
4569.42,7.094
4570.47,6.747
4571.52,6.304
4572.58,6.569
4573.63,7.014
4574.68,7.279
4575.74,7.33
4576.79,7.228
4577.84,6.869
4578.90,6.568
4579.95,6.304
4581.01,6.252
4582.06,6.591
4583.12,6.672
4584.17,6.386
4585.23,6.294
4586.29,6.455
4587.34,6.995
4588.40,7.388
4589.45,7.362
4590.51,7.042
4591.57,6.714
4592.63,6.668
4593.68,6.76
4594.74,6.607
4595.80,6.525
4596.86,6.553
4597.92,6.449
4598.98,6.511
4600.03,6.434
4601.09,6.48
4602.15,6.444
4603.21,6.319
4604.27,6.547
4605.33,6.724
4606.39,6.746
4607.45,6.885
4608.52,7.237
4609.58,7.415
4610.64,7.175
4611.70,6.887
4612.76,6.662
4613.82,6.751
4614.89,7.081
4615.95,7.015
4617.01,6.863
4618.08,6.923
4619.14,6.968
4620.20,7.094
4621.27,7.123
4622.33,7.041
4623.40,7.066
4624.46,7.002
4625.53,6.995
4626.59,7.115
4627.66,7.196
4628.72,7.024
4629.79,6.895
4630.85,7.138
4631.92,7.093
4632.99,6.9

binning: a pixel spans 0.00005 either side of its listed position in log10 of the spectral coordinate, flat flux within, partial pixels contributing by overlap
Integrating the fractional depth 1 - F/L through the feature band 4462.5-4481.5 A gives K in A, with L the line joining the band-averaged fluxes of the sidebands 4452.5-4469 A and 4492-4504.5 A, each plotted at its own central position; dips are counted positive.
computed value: -2.1 A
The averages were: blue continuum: 5.19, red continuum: 6.41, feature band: 6.16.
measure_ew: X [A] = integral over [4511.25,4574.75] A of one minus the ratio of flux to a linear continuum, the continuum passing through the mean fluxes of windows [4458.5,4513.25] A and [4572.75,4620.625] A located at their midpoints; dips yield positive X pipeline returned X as 0.9 A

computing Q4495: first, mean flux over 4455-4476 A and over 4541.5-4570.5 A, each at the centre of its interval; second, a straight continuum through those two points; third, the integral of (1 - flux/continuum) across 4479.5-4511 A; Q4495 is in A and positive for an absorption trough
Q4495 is -2.9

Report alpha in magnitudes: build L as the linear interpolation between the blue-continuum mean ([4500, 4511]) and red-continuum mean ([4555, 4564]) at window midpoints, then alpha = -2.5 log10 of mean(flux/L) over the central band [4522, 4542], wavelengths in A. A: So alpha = 0.17 mag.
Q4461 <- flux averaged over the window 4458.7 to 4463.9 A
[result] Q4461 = 4.99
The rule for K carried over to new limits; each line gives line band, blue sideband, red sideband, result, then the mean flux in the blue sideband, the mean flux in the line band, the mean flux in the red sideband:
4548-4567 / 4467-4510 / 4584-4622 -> 0.1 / 6.45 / 6.64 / 6.8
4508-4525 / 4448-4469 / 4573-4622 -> -2.3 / 5.4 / 6.79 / 6.8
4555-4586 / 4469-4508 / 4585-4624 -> -0.4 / 6.44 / 6.79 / 6.82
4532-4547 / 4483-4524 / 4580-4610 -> 1.0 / 6.65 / 6.22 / 6.68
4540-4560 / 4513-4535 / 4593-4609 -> -0.7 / 6.17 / 6.53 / 6.61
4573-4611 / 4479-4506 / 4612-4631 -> 0.6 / 6.39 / 6.75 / 6.99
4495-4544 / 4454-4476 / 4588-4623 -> -3.2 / 5.55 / 6.43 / 6.83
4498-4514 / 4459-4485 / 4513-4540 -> -2.1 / 5.96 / 6.92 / 6.19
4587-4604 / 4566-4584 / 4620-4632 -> 0.5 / 6.81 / 6.7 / 7.06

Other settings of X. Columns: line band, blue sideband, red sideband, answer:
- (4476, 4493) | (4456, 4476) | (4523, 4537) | -2.1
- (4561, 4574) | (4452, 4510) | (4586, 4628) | -0.3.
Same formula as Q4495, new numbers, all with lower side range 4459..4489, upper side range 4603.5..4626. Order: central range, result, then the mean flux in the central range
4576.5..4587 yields 0.3 A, 6.55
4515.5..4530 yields 0.2 A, 6.3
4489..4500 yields 0.0 A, 6.18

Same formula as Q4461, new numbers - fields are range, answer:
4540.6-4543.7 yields 6.64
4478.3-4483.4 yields 5.92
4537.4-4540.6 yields 6.74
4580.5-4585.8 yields 6.44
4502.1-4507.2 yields 7.14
